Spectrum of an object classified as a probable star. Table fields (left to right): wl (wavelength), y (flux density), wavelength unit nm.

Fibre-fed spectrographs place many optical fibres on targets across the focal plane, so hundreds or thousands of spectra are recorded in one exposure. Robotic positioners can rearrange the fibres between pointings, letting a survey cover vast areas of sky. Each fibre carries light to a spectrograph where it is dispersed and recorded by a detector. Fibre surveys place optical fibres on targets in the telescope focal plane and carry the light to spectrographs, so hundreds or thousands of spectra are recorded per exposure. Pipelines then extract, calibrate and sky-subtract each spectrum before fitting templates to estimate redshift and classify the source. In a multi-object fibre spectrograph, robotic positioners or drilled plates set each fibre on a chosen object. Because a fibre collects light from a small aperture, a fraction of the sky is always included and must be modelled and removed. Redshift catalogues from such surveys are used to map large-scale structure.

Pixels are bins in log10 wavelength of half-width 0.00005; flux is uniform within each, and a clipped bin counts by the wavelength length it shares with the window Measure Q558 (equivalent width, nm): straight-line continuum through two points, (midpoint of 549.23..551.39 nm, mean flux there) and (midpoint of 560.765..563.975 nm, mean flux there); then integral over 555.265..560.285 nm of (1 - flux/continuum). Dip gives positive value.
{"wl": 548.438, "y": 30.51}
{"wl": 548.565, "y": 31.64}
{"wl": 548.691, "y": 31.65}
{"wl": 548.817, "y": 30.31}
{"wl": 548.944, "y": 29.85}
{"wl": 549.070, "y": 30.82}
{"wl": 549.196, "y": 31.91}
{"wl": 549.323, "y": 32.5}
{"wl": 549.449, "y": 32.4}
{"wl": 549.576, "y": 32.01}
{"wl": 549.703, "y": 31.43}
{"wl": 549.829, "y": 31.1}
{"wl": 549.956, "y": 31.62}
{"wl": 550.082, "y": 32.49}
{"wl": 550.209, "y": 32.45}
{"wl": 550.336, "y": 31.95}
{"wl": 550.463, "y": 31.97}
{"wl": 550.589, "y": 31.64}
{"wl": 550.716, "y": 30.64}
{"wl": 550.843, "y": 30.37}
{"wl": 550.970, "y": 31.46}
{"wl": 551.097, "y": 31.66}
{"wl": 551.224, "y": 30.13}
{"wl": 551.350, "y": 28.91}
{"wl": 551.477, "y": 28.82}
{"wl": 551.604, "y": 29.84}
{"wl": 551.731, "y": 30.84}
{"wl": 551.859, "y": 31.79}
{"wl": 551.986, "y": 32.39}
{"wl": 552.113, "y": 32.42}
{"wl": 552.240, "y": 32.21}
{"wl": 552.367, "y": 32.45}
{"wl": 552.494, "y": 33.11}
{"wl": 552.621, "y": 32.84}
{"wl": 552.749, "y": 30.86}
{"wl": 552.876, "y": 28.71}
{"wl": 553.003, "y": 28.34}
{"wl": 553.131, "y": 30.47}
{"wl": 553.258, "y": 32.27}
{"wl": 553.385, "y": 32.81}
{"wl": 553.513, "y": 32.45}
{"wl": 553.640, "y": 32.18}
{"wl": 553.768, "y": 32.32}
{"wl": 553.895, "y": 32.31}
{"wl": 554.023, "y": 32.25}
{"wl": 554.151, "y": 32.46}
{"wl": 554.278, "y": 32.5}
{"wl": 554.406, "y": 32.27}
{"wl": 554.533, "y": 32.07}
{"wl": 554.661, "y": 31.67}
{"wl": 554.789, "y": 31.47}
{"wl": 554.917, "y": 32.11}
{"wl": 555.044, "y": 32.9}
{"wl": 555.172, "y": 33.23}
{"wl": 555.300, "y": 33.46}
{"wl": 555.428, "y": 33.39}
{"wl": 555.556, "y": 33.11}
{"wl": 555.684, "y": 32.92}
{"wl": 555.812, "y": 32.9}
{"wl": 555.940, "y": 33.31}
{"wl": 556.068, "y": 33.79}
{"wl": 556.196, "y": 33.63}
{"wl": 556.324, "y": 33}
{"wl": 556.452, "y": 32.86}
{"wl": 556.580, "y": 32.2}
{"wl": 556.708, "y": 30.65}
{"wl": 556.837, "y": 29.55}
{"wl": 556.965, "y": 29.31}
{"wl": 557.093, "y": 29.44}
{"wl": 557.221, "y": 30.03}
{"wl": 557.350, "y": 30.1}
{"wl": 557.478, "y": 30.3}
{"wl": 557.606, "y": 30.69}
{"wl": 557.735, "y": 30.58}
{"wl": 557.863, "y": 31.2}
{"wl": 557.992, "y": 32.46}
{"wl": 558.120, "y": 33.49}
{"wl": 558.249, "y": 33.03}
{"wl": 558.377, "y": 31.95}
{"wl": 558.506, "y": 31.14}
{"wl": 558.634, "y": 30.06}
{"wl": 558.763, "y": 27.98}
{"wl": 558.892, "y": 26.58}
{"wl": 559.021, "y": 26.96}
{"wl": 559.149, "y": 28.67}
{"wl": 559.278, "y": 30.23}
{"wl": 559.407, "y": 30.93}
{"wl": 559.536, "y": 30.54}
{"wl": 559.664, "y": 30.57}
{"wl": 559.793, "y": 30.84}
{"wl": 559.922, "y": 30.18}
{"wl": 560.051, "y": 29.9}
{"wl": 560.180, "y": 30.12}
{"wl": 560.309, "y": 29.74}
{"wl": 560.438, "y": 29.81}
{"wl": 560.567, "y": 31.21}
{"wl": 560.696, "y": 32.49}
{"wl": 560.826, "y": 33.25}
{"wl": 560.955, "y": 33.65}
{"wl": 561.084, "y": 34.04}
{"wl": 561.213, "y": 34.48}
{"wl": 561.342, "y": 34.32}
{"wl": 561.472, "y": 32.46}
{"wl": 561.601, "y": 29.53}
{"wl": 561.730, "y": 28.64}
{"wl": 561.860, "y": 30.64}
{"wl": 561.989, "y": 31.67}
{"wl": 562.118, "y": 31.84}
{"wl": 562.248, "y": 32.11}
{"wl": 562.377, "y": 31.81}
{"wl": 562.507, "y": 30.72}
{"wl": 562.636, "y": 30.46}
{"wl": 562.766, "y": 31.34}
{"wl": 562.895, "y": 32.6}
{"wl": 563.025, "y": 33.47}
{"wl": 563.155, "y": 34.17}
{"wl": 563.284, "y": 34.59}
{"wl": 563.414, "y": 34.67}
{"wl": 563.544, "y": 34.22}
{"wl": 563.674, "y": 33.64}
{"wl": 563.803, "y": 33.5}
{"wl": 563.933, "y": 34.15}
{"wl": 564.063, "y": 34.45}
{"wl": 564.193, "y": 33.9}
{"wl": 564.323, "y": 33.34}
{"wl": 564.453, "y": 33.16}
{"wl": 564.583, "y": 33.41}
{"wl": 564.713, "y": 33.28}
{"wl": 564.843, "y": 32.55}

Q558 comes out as 0.18 nm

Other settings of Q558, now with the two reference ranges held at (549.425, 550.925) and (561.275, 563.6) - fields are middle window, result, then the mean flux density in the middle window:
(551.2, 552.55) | 0.02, 31.2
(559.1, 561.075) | 0.07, 30.9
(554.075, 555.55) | -0.03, 32.5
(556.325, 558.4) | 0.05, 31.2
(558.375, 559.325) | 0.09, 29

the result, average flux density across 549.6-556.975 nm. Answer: 31.8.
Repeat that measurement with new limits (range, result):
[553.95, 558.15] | 32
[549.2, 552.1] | 31.3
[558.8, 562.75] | 30.9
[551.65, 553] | 31.6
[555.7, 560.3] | 30.8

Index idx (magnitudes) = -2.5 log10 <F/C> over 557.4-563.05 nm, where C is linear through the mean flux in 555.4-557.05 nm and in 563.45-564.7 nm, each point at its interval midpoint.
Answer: 0.07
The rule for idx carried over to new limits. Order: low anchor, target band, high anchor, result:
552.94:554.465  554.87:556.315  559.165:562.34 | -0.05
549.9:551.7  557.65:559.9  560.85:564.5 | 0.06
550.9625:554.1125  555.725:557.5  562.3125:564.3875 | 0.02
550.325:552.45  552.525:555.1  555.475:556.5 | 0.02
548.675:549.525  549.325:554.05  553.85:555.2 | 0.01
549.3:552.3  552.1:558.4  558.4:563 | -0.03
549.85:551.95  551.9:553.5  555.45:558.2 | -0.01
